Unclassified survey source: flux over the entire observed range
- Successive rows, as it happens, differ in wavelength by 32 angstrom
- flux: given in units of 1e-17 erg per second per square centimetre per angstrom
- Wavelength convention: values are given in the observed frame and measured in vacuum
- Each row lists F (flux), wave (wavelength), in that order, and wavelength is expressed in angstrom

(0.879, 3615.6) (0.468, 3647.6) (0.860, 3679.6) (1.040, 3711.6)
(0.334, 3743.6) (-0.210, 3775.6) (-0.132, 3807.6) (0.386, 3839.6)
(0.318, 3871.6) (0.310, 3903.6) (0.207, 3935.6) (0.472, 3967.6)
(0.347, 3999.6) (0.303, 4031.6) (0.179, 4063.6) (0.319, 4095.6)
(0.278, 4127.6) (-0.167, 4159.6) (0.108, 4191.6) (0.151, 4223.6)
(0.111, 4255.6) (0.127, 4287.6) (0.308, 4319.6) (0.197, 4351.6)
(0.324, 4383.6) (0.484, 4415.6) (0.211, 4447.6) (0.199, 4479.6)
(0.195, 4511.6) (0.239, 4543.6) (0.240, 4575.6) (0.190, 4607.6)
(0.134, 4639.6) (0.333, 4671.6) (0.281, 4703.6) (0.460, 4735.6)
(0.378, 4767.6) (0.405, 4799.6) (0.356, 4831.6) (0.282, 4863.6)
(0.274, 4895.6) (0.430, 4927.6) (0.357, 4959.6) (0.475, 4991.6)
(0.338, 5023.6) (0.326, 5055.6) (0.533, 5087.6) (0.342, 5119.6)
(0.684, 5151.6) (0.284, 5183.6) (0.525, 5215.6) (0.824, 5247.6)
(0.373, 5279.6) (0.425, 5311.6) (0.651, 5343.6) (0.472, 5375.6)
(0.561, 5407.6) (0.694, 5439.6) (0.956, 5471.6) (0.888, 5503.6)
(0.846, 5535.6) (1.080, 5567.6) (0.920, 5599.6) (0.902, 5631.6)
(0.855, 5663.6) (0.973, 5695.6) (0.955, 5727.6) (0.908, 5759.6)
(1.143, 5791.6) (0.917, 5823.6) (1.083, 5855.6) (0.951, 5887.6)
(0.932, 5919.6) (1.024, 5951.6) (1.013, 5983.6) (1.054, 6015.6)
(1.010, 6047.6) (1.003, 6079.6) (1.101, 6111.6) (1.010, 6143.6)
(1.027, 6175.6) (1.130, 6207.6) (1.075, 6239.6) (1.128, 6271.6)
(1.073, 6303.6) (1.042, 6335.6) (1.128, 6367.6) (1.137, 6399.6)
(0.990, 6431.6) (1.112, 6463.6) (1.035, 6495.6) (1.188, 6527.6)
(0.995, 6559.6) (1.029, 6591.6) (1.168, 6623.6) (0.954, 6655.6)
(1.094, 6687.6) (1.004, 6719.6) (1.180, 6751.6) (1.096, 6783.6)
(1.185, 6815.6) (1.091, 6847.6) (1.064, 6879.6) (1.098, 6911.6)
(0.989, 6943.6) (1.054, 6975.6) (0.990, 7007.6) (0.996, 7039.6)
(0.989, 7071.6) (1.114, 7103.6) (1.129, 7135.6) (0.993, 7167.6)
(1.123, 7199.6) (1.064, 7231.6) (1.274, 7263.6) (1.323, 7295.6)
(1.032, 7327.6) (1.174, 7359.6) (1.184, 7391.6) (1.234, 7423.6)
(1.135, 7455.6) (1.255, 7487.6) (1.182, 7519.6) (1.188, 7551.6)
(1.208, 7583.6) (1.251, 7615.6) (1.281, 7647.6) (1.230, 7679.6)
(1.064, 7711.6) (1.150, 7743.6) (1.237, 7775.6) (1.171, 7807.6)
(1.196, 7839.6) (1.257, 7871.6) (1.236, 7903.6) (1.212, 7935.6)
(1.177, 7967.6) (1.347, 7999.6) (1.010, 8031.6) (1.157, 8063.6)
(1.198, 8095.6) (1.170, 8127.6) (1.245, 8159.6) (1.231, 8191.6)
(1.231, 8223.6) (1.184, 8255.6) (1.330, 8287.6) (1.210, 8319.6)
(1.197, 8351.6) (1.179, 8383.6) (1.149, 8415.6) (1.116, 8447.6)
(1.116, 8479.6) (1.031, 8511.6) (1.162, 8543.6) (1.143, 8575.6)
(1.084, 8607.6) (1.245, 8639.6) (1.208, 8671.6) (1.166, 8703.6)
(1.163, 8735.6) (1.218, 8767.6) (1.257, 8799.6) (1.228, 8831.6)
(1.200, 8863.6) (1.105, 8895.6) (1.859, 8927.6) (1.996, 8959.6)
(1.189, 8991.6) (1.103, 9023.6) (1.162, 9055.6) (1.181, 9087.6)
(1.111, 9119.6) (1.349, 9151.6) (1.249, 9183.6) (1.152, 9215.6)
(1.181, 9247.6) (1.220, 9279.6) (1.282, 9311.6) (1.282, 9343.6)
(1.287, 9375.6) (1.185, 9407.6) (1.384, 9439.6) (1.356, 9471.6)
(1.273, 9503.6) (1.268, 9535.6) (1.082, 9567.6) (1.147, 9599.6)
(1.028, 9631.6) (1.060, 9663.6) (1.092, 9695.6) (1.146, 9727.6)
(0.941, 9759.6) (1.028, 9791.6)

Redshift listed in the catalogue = 0.36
